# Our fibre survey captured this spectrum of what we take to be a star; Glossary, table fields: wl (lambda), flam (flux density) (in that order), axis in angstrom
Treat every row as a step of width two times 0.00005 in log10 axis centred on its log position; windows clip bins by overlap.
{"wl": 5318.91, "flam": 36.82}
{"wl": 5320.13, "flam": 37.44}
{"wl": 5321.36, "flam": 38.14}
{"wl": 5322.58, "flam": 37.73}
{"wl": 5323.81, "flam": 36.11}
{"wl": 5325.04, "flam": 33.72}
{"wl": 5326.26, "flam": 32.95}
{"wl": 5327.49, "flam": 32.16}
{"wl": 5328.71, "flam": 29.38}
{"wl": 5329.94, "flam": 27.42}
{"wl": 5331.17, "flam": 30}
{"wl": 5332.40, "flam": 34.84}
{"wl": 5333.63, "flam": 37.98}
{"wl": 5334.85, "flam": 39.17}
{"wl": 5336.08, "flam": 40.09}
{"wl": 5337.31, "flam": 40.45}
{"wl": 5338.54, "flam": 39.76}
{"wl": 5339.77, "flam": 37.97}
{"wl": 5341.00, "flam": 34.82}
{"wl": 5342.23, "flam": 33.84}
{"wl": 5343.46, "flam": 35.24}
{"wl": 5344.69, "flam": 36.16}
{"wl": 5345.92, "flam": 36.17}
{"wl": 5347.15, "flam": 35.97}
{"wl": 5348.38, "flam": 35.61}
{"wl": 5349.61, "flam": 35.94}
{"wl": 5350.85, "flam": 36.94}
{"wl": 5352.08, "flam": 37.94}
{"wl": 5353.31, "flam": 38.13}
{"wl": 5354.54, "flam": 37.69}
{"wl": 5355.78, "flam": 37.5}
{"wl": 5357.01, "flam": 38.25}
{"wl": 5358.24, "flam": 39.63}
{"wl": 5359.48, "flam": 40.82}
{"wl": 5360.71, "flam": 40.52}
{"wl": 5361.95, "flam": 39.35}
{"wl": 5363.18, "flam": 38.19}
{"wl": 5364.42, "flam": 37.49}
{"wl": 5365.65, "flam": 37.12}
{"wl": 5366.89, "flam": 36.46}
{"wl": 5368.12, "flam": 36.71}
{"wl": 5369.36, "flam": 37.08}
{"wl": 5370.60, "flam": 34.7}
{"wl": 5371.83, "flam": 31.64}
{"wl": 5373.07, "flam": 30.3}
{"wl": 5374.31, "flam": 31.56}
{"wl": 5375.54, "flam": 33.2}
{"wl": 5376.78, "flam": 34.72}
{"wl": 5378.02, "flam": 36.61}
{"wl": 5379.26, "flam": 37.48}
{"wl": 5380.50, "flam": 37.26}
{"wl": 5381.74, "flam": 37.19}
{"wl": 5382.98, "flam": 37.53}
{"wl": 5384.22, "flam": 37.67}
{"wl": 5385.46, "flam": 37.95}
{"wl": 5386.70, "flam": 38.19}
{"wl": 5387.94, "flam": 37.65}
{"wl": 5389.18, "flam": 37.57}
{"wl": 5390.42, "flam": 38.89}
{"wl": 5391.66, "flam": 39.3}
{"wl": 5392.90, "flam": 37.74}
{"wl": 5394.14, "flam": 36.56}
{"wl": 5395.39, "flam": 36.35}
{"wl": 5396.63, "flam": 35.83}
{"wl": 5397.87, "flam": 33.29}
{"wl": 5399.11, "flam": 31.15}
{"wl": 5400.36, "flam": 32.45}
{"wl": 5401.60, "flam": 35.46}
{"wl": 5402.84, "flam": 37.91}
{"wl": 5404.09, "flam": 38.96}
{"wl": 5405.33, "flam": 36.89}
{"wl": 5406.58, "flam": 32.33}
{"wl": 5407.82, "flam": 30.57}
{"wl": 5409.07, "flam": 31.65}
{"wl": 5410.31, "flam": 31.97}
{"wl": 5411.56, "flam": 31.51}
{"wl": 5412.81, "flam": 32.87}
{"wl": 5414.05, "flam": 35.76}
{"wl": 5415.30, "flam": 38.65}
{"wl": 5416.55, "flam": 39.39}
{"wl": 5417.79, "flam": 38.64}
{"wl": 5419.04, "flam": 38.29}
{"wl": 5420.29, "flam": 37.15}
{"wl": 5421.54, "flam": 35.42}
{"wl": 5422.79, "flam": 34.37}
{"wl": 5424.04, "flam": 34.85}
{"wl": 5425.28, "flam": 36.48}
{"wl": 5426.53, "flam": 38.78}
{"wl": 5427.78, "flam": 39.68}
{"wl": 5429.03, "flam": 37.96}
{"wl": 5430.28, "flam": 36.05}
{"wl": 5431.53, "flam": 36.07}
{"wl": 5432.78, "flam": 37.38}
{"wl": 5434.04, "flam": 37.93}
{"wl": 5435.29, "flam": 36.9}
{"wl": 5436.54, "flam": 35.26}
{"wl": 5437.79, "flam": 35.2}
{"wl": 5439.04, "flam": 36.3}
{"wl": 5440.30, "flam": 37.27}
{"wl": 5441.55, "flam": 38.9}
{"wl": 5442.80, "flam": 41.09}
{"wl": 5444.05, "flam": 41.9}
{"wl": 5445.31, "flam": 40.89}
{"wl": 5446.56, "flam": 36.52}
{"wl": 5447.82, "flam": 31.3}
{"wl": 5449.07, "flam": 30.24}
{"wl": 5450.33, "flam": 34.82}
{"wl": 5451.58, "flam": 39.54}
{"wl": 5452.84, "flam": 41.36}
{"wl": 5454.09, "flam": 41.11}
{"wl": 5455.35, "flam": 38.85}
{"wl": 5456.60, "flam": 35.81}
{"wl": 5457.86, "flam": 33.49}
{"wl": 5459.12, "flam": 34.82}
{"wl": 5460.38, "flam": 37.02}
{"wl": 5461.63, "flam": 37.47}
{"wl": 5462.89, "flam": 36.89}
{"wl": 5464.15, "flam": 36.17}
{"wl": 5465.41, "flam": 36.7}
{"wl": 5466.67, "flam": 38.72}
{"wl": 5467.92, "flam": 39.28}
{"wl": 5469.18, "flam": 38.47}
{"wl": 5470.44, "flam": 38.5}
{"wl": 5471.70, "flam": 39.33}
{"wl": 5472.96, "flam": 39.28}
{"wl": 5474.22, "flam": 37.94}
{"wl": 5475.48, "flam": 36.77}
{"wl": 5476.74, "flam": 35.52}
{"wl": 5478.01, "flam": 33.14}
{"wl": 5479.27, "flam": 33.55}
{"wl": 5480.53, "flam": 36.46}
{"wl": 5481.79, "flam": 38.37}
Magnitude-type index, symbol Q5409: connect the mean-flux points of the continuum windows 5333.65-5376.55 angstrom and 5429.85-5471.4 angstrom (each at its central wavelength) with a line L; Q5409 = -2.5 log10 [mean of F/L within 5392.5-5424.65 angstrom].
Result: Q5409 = 0.06 mag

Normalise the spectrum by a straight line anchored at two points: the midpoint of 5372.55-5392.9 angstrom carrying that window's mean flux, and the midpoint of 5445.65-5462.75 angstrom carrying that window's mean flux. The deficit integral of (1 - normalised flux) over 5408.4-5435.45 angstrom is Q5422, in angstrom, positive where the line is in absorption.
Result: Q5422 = 0.2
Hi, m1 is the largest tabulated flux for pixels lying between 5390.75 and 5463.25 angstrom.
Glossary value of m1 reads 41.9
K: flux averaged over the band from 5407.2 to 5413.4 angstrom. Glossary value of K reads 31.7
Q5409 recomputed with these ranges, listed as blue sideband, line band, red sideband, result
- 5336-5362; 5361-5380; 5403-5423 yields 0.04 mag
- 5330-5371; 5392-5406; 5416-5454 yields 0.04 mag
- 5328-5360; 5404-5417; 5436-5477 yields 0.08 mag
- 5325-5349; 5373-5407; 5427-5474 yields 0.00 mag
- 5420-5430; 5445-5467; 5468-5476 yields 0.04 mag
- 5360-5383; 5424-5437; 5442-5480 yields -0.01 mag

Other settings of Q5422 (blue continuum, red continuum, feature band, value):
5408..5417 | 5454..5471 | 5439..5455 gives -0.68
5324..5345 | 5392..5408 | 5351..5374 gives -1.29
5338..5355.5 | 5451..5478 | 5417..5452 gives 0.38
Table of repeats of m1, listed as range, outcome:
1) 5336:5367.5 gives 40.82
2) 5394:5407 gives 38.96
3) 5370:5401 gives 39.3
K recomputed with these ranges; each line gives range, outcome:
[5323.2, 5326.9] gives 34.2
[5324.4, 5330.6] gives 31.1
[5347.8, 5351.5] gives 36.1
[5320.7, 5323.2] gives 37.9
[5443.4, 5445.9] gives 41.4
